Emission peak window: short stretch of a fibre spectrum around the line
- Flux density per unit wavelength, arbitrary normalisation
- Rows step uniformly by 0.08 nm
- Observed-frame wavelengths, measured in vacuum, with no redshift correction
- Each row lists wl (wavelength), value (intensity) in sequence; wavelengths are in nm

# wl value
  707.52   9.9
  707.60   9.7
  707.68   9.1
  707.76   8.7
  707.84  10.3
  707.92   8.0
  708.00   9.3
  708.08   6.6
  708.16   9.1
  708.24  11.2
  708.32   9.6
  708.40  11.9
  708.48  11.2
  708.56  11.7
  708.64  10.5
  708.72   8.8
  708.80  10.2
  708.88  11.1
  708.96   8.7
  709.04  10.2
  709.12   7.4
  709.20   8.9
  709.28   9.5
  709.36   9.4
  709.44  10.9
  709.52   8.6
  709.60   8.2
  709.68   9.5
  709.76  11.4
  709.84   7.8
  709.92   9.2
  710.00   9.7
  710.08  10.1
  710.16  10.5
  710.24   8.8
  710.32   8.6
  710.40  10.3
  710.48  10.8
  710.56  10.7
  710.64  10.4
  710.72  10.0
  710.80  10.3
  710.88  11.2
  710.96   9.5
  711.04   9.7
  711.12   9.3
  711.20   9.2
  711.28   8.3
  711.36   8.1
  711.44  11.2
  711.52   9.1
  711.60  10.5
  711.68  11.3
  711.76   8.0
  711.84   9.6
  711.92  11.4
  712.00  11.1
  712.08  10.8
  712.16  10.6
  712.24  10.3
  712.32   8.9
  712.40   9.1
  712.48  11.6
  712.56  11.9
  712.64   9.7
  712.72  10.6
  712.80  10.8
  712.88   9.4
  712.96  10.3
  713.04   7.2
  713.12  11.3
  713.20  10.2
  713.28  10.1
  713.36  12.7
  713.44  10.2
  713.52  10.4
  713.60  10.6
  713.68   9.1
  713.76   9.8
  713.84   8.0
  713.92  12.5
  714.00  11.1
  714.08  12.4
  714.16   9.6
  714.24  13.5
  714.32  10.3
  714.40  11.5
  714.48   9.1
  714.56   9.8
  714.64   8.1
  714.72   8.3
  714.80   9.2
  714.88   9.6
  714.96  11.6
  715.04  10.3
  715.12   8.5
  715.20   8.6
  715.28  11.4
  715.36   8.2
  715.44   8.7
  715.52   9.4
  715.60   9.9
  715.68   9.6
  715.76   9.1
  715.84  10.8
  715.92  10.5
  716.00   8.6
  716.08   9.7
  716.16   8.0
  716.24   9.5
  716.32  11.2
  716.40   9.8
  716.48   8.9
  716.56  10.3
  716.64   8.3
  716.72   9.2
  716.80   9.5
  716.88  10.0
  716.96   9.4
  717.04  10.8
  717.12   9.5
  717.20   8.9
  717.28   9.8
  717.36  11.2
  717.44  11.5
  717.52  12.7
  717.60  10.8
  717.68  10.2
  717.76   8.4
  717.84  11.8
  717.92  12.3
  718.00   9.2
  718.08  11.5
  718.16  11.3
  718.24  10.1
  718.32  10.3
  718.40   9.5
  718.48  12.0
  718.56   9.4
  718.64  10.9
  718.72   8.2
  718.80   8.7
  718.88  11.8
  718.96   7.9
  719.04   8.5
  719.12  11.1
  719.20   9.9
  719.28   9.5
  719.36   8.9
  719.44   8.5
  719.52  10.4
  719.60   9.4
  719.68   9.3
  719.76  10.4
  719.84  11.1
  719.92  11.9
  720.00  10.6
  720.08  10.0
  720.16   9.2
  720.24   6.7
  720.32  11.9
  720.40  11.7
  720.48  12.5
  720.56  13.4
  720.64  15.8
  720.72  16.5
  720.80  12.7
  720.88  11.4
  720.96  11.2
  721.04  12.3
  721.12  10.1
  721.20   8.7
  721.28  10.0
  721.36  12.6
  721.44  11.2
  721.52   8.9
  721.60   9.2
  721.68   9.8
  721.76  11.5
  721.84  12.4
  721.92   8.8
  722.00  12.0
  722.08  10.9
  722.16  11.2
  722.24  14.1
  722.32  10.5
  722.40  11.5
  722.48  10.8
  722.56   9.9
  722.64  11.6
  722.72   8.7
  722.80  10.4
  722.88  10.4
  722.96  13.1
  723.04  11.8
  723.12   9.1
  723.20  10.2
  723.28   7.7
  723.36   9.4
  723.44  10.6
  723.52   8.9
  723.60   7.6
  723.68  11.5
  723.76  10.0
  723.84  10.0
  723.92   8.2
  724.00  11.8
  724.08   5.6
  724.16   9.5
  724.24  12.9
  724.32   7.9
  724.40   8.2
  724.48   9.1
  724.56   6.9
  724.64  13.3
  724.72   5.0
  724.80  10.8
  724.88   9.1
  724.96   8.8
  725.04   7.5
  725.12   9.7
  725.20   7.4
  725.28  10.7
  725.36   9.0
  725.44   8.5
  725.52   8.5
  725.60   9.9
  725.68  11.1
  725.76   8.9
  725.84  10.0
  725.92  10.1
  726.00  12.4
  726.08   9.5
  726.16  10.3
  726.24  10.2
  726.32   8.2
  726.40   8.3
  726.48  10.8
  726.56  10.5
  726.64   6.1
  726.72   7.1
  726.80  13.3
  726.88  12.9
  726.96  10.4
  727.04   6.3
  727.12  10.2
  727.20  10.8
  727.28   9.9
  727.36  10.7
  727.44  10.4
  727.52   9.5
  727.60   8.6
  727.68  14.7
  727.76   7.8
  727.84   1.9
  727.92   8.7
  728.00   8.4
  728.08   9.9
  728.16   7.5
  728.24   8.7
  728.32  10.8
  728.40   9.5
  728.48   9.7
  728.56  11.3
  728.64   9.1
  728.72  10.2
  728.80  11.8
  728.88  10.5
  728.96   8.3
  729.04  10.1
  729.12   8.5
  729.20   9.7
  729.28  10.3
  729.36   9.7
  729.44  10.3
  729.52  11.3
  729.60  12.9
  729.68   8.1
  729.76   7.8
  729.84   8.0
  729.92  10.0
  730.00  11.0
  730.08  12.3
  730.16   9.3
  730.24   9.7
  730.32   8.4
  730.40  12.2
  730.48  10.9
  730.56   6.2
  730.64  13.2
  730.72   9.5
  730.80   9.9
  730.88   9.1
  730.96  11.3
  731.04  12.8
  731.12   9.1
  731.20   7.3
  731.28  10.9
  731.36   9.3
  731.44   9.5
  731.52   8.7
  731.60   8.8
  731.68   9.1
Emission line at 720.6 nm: [S II]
